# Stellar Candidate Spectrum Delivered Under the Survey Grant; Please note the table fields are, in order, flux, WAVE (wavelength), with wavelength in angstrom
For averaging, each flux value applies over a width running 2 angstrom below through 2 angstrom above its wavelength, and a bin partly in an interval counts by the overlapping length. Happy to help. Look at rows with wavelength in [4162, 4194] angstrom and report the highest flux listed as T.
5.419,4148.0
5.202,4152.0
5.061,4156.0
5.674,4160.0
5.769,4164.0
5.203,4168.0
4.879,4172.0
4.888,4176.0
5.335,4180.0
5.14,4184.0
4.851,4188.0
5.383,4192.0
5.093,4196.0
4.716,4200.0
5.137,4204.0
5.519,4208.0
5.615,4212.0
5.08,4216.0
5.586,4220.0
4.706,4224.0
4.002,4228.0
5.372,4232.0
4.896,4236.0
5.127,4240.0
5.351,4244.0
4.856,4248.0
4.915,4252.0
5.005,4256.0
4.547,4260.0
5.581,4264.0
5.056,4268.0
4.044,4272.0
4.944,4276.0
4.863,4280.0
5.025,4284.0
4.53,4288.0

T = 5.769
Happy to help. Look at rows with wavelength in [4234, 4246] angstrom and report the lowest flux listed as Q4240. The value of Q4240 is 4.896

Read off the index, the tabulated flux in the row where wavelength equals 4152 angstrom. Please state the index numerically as 5.202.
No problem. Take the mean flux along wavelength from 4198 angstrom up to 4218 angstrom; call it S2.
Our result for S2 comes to 5.21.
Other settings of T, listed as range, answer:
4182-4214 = 5.615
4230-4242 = 5.372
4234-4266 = 5.581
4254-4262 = 5.005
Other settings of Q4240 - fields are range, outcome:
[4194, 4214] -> 4.716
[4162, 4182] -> 4.879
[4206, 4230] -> 4.002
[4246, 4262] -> 4.547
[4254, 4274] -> 4.044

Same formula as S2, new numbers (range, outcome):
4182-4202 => 5.04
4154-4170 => 5.43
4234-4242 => 5.01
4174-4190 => 5.05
